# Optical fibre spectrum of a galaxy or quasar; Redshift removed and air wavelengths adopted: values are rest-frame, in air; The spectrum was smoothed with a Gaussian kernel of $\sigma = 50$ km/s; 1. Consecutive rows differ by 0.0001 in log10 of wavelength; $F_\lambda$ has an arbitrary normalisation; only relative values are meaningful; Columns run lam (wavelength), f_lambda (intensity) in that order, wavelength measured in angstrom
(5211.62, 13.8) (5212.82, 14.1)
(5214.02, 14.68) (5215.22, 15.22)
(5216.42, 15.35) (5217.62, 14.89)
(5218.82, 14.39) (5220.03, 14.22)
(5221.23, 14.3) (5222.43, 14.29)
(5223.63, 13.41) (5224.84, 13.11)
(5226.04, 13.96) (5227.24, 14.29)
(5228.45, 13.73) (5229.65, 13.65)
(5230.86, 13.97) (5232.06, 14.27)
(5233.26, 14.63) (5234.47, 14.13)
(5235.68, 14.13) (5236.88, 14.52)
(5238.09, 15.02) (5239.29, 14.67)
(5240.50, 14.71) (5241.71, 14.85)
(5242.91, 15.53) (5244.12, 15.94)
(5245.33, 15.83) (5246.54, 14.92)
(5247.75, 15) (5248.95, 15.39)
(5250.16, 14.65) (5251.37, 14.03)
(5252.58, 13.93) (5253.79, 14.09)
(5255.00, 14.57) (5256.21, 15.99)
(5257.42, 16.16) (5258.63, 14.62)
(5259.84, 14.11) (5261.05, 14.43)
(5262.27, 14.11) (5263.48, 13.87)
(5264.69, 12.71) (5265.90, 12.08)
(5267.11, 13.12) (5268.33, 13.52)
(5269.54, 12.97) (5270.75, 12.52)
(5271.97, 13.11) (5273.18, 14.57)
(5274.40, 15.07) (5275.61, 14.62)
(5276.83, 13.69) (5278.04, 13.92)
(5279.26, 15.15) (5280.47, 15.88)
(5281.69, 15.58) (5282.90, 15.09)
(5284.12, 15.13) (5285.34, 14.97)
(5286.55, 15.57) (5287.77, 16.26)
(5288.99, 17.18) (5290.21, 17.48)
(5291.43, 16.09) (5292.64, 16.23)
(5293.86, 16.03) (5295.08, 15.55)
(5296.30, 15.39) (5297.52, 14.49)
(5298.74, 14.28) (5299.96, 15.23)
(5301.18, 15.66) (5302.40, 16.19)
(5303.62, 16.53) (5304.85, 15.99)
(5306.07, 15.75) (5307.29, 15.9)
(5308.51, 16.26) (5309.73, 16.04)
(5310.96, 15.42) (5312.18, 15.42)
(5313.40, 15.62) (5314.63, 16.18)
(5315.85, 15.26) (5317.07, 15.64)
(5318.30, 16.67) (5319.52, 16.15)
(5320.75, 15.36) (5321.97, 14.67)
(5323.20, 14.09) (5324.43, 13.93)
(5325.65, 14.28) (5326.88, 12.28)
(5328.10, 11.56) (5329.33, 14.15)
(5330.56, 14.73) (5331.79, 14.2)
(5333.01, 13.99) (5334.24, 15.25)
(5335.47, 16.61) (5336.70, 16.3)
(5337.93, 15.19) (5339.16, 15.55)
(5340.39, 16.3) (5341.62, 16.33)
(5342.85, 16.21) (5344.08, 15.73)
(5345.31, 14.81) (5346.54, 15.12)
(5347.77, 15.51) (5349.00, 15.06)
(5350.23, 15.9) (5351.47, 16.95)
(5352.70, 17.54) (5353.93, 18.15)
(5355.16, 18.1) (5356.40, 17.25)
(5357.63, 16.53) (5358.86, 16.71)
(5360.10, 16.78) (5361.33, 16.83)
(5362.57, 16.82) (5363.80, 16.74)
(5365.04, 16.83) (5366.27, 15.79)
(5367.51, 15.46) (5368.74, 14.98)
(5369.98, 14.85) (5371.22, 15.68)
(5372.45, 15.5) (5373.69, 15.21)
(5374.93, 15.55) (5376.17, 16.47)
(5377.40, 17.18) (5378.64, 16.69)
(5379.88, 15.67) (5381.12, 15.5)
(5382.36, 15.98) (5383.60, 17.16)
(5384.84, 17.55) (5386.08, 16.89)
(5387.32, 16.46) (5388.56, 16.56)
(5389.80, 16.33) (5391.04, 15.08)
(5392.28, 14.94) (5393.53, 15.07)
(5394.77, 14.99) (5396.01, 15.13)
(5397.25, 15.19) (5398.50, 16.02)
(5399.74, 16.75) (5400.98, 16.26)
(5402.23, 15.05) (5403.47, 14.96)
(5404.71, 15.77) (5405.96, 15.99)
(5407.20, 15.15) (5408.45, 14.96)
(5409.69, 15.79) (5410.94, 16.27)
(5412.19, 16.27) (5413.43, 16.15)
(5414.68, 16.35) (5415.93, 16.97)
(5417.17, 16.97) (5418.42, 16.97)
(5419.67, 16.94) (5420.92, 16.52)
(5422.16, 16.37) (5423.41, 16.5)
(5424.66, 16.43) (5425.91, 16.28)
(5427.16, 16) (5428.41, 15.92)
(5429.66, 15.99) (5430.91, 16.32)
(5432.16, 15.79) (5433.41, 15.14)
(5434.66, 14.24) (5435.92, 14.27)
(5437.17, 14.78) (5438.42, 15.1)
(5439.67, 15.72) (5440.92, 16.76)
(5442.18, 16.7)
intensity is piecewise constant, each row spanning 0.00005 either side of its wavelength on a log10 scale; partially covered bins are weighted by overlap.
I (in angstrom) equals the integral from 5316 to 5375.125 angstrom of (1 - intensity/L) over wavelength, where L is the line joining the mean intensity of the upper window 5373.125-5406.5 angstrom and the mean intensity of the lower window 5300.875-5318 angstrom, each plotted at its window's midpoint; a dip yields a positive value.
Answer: 1.03 angstrom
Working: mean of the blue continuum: 15.9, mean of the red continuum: 15.9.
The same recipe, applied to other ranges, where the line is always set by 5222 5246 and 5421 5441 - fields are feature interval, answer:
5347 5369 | -1.91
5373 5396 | -0.93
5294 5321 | -1.41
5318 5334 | 0.80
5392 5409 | 0.07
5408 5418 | -0.41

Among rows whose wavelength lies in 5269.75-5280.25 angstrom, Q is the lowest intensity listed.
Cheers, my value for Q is 12.52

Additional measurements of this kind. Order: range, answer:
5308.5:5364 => 11.56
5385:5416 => 14.94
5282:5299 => 14.28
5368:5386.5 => 14.85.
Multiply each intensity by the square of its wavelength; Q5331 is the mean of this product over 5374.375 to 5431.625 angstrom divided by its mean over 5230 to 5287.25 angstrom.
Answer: 1.2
